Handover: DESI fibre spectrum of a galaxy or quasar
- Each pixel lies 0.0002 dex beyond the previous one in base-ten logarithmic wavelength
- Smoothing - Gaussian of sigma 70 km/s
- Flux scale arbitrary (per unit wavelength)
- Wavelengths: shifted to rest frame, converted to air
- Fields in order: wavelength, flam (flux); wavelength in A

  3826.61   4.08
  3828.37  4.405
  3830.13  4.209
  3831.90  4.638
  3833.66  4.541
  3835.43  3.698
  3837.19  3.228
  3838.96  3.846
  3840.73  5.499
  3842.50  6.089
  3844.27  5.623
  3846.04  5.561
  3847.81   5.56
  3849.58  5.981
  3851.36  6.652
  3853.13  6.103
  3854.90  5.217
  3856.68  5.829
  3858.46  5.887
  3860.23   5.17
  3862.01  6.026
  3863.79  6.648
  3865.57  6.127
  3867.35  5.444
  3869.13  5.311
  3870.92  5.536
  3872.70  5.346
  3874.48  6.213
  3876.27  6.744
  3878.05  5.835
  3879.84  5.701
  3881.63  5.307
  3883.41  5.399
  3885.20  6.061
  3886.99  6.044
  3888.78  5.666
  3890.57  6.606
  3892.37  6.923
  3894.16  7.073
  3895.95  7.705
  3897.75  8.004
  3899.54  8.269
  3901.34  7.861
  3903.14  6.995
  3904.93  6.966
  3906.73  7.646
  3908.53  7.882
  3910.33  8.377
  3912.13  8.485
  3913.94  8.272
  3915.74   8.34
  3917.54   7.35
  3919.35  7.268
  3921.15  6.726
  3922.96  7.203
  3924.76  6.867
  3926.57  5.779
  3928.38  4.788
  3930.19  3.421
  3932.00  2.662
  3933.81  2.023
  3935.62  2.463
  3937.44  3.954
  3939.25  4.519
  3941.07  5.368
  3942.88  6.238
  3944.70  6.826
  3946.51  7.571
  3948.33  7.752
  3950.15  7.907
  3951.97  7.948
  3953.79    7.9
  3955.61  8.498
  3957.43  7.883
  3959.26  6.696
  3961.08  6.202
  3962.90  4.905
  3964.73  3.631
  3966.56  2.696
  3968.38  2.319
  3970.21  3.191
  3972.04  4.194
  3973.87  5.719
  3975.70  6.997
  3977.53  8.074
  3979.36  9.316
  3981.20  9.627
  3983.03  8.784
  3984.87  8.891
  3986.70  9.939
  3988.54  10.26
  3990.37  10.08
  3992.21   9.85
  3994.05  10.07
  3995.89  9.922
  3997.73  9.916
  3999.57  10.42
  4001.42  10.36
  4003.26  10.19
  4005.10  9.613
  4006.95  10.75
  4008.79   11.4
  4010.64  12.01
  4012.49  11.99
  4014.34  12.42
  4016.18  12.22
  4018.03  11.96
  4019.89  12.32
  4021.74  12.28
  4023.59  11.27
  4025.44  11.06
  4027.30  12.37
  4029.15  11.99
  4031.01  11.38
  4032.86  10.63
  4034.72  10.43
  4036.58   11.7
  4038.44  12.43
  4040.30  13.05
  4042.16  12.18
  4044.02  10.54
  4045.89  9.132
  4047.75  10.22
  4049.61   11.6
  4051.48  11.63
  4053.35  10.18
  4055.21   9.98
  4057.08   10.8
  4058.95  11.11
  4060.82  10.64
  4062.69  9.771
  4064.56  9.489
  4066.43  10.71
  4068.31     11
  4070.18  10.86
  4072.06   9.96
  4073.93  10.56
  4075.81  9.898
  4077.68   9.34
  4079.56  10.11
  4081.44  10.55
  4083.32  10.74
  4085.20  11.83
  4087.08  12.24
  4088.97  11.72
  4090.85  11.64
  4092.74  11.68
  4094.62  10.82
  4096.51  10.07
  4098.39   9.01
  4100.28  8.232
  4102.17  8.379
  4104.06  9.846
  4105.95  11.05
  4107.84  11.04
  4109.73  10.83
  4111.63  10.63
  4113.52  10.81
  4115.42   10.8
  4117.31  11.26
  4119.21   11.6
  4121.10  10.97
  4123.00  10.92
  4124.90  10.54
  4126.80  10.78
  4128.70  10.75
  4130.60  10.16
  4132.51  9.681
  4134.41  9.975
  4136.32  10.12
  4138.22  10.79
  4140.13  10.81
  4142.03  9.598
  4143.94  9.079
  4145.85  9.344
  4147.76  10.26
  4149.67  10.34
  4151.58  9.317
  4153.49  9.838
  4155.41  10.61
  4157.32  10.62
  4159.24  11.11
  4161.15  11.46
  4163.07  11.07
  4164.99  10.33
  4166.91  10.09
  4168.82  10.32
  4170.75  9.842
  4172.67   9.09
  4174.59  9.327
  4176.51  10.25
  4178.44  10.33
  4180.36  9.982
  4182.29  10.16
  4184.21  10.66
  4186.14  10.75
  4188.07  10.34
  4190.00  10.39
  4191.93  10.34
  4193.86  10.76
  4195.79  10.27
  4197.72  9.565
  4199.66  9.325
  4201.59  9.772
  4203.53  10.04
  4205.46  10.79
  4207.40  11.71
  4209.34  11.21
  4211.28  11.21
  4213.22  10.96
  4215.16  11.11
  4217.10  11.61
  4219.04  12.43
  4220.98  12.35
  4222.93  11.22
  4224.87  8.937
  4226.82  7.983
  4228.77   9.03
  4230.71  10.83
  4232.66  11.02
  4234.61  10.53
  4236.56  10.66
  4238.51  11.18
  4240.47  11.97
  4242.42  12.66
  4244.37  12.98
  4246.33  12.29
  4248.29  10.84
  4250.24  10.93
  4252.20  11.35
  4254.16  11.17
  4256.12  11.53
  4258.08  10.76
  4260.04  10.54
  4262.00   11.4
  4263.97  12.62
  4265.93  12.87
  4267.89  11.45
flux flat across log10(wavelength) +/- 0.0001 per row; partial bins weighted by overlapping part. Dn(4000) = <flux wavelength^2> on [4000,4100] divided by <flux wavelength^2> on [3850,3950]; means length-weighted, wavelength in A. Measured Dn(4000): 1.90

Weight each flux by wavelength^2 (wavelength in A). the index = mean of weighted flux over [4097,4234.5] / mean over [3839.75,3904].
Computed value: 1.9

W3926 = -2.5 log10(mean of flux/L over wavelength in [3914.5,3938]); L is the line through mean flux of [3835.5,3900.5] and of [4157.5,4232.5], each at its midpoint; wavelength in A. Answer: 0.24 mag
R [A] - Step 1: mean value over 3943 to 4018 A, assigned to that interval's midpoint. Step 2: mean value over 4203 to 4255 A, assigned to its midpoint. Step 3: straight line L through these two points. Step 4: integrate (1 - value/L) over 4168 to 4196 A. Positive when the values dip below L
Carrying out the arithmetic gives 1.0 A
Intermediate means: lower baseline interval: 8.4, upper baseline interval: 11.1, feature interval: 10.2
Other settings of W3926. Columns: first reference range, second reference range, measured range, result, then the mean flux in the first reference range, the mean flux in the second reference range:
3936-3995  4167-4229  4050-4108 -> -0.21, 6.96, 10.4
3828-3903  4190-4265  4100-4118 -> -0.12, 5.83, 10.9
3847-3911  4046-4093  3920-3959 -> 0.29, 6.39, 10.7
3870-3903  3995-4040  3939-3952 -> 0.26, 6.47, 11.3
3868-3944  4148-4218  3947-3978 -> 0.17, 6.22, 10.4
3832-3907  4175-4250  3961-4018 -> -0.13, 5.98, 10.7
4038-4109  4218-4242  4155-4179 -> 0.04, 10.6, 10.7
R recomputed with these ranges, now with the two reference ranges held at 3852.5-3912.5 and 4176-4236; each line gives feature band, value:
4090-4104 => -1.24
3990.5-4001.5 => -3.03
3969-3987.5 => 0.74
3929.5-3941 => 6.13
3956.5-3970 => 4.78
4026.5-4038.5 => -4.52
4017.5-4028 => -4.64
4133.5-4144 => -0.51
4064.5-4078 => -2.27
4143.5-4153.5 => 0.08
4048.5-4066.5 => -4.00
